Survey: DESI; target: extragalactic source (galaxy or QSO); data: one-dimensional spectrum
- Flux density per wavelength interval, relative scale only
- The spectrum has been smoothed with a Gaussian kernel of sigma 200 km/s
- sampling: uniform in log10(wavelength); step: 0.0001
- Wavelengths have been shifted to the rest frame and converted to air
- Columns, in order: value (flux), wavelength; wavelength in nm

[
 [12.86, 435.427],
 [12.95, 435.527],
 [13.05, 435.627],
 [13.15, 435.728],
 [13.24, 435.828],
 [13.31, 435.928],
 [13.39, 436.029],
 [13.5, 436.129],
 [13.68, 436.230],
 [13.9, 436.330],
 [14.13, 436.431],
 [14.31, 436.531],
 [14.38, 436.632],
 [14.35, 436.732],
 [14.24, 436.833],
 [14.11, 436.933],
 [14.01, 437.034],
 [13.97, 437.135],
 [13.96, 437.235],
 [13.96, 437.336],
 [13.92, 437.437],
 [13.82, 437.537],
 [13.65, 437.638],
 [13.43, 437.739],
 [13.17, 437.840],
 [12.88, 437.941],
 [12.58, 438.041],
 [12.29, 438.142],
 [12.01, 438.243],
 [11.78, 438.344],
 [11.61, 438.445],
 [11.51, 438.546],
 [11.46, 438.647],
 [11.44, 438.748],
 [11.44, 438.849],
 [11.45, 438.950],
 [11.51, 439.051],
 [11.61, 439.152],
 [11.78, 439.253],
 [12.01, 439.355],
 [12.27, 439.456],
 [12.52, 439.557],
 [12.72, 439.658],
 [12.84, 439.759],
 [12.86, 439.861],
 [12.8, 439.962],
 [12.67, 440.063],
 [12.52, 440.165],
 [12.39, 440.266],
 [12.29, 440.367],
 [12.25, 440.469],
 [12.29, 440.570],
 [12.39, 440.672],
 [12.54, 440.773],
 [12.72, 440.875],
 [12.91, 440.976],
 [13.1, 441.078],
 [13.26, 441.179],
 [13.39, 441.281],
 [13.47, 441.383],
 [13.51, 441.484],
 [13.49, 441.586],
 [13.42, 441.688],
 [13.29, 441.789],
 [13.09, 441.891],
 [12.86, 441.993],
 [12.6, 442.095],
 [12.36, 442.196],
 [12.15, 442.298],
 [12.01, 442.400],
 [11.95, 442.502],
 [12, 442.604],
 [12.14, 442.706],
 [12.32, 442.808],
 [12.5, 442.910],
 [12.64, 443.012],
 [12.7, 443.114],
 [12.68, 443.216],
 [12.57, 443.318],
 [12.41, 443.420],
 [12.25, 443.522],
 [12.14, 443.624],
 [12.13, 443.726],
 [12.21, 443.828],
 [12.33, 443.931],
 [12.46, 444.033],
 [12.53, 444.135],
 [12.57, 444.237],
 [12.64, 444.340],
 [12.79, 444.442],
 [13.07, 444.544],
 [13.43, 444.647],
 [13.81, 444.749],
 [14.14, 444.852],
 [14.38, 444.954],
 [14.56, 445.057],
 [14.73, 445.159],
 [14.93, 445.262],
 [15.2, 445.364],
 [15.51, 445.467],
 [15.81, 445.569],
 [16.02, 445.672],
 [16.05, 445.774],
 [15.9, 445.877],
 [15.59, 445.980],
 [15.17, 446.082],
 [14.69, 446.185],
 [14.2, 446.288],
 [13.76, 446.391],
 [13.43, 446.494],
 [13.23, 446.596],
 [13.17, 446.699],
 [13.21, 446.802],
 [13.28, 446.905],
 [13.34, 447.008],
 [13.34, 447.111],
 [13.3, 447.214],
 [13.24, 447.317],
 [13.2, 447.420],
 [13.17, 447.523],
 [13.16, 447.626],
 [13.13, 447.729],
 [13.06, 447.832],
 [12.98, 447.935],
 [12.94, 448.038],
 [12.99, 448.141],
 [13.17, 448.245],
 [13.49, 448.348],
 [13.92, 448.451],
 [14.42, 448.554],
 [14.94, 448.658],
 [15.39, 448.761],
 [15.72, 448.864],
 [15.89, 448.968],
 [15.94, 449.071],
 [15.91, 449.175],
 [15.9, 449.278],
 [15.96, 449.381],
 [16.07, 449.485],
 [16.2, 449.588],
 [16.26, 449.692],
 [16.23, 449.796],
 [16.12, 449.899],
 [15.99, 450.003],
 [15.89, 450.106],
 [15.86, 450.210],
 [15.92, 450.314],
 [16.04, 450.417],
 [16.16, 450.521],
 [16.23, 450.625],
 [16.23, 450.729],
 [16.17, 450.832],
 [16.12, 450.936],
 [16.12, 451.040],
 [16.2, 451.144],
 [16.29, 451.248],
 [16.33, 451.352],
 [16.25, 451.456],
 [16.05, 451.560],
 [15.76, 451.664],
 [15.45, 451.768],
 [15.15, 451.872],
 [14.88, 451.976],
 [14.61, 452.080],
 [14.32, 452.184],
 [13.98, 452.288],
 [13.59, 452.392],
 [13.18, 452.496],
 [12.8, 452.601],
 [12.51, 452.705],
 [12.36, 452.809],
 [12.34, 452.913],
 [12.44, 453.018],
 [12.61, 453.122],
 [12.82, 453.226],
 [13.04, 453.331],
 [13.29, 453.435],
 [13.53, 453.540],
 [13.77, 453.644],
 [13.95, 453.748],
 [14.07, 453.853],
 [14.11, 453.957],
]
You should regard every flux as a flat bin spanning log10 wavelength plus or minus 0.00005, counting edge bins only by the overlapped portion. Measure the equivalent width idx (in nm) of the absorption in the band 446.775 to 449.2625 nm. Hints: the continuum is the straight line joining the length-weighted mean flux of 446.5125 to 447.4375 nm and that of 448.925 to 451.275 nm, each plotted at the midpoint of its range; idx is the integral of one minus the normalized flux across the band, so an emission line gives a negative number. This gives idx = 0.05 nm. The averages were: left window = 13.3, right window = 16.1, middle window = 13.9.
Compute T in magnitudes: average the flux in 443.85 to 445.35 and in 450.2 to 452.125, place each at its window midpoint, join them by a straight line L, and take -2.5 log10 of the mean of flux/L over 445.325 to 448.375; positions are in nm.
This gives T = 0.02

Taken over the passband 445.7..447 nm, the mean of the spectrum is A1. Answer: 14.3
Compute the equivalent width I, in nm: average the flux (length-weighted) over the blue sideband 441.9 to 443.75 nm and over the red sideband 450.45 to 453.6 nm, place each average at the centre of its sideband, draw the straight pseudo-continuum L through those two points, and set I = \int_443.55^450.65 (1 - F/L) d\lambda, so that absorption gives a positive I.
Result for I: -0.50 nm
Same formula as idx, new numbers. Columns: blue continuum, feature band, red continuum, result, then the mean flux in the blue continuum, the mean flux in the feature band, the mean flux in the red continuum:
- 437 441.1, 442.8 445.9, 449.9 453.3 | 0.007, 12.6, 13.5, 14.9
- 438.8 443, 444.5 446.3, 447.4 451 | -0.123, 12.5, 14.9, 15.1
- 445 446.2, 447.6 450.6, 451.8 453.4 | -0.144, 15.4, 15.1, 13.4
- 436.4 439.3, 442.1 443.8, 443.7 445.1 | 0.095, 12.9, 12.3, 13.1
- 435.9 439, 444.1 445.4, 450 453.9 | 0.016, 13.1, 13.8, 14.7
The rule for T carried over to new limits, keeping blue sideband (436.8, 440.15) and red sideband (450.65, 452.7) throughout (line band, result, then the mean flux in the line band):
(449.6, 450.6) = -0.082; 16.1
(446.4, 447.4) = 0.077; 13.3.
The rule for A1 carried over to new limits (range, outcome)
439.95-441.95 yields 12.9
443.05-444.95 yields 12.8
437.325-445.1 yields 12.6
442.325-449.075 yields 13.6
